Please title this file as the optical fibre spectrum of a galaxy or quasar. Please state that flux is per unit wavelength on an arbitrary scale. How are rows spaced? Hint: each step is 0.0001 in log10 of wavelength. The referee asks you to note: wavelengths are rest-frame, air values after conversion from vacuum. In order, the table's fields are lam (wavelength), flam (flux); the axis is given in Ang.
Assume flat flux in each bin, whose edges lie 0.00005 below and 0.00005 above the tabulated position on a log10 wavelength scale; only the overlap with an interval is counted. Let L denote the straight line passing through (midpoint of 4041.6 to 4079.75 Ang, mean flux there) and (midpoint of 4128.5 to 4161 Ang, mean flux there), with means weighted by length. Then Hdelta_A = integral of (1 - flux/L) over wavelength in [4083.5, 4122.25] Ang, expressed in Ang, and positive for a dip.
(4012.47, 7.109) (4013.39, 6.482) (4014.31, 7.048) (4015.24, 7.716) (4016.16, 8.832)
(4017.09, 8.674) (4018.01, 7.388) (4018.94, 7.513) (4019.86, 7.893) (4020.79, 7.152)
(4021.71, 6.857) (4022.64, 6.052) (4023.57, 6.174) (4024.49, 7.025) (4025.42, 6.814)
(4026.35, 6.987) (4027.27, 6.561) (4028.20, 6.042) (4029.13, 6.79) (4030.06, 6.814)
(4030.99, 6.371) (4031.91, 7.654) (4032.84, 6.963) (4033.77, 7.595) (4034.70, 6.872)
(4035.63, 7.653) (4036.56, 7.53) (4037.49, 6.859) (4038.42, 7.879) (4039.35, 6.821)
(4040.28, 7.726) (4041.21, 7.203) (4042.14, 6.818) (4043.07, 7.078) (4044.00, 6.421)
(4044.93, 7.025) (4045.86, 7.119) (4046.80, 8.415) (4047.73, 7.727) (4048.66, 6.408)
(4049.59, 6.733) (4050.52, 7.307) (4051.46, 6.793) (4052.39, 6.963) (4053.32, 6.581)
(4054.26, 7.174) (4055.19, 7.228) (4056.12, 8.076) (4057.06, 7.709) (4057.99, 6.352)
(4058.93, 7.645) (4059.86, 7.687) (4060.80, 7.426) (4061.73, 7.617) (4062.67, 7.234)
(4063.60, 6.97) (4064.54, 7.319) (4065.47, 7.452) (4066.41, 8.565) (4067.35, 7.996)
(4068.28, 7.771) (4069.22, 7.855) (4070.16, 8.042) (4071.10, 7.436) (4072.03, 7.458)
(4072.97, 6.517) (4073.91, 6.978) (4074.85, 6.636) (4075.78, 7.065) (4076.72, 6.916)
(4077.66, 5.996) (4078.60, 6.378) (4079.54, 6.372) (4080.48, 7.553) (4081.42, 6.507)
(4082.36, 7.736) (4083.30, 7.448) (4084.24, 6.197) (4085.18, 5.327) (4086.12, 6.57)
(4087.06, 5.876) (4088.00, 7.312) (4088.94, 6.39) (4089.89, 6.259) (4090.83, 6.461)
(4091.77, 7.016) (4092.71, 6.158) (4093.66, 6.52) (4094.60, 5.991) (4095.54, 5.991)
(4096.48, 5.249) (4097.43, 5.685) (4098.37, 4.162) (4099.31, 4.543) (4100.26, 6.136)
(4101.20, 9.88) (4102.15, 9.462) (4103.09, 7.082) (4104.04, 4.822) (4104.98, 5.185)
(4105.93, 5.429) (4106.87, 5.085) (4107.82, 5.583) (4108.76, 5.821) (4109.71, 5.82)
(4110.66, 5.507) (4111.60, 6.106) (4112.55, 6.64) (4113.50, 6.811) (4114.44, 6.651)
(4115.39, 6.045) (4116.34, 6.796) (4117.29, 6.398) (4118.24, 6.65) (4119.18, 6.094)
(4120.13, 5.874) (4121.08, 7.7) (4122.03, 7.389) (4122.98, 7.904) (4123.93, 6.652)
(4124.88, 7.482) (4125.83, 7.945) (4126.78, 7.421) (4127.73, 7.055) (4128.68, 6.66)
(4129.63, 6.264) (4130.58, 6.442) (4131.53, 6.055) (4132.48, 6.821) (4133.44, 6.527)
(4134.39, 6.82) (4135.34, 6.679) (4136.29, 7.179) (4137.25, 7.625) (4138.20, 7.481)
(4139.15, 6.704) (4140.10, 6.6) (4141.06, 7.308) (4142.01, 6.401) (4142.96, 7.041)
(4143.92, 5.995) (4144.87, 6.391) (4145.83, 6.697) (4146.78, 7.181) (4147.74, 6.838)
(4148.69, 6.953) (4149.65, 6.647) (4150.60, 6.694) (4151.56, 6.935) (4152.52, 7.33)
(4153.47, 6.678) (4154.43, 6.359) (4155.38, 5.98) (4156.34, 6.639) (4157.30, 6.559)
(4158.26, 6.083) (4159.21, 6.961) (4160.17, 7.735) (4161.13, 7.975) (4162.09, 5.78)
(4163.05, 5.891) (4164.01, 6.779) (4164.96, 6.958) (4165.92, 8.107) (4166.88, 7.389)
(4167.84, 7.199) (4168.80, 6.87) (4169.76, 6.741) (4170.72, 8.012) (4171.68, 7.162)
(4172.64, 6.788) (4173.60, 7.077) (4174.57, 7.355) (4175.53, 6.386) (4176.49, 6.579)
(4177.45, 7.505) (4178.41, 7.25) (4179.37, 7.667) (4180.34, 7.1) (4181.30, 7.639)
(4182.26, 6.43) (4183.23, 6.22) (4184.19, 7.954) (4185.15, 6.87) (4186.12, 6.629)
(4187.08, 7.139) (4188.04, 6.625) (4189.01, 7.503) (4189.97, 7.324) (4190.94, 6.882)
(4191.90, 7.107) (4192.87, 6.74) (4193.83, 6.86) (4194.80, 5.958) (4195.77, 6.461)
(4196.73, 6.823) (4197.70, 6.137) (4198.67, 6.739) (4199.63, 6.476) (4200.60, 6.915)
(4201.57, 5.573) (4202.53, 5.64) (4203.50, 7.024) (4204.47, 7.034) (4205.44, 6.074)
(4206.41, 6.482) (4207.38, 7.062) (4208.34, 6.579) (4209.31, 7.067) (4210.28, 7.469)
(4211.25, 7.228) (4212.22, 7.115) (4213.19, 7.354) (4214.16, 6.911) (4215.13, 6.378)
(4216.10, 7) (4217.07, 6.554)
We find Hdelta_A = 4.0 Ang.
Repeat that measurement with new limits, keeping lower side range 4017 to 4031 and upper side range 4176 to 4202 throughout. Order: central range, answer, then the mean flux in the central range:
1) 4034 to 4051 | -0.73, 7.2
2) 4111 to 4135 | 0.42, 6.76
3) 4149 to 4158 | 0.30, 6.63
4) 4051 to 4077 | -1.66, 7.34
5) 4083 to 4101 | 2.04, 6.11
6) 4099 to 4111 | 1.18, 6.21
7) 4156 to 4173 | -0.29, 6.98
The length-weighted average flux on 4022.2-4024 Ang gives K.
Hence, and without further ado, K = 6.1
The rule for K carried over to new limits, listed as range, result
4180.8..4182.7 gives 7.07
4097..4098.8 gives 4.93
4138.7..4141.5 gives 6.86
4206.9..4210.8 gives 7.06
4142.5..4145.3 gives 6.47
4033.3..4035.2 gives 7.23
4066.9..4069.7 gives 7.88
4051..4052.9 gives 6.89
